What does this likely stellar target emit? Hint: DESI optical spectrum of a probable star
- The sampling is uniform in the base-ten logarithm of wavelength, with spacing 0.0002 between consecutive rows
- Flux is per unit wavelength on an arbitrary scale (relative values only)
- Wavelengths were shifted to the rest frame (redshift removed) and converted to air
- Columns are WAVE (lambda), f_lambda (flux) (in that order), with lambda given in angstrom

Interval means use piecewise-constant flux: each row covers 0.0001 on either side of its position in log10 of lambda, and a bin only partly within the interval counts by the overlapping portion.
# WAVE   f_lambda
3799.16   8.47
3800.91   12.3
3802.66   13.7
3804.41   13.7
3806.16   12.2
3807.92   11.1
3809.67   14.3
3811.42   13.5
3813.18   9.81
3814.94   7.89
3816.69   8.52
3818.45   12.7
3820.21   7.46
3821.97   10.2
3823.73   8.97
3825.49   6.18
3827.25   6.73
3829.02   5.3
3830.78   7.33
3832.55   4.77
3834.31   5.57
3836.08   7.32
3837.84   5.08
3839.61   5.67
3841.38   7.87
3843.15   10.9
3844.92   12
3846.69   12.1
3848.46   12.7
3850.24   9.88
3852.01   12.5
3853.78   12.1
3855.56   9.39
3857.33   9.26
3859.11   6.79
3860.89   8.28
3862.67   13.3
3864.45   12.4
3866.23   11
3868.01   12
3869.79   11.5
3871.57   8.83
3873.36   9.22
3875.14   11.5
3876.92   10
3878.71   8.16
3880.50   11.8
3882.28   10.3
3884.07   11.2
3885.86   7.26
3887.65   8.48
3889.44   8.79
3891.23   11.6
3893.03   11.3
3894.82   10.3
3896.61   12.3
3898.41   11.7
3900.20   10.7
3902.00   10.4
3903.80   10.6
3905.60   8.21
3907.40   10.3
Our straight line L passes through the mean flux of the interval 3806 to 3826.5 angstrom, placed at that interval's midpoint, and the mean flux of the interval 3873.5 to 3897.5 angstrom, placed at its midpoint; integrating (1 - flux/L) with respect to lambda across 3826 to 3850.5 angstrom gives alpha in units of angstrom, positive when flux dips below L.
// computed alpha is 5.2 angstrom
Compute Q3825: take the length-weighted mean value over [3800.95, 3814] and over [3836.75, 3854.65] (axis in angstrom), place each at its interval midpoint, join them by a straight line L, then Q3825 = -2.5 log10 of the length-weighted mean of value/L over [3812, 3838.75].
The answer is 0.44 mag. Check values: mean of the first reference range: 12.6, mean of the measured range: 7.65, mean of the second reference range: 10.1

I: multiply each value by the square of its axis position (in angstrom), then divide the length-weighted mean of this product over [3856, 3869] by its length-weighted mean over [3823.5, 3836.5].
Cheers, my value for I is 1.66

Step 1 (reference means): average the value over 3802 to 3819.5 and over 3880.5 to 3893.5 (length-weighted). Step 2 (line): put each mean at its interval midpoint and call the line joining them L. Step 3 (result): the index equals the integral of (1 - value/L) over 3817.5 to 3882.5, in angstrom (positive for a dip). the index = 8.1 angstrom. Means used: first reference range 11.7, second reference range 9.93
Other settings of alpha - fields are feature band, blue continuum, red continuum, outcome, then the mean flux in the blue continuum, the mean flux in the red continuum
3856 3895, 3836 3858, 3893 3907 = 0.5 angstrom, 9.85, 10.6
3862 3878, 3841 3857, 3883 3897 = -0.7 angstrom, 11.1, 10.1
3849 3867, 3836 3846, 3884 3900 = -3.2 angstrom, 8.29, 10.3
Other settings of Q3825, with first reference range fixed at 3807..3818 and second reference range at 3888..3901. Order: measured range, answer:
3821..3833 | 0.46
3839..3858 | 0.04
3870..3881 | 0.10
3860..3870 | -0.05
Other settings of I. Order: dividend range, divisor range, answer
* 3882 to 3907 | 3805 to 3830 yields 1.10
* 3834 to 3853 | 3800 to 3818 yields 0.81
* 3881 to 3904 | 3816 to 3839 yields 1.46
